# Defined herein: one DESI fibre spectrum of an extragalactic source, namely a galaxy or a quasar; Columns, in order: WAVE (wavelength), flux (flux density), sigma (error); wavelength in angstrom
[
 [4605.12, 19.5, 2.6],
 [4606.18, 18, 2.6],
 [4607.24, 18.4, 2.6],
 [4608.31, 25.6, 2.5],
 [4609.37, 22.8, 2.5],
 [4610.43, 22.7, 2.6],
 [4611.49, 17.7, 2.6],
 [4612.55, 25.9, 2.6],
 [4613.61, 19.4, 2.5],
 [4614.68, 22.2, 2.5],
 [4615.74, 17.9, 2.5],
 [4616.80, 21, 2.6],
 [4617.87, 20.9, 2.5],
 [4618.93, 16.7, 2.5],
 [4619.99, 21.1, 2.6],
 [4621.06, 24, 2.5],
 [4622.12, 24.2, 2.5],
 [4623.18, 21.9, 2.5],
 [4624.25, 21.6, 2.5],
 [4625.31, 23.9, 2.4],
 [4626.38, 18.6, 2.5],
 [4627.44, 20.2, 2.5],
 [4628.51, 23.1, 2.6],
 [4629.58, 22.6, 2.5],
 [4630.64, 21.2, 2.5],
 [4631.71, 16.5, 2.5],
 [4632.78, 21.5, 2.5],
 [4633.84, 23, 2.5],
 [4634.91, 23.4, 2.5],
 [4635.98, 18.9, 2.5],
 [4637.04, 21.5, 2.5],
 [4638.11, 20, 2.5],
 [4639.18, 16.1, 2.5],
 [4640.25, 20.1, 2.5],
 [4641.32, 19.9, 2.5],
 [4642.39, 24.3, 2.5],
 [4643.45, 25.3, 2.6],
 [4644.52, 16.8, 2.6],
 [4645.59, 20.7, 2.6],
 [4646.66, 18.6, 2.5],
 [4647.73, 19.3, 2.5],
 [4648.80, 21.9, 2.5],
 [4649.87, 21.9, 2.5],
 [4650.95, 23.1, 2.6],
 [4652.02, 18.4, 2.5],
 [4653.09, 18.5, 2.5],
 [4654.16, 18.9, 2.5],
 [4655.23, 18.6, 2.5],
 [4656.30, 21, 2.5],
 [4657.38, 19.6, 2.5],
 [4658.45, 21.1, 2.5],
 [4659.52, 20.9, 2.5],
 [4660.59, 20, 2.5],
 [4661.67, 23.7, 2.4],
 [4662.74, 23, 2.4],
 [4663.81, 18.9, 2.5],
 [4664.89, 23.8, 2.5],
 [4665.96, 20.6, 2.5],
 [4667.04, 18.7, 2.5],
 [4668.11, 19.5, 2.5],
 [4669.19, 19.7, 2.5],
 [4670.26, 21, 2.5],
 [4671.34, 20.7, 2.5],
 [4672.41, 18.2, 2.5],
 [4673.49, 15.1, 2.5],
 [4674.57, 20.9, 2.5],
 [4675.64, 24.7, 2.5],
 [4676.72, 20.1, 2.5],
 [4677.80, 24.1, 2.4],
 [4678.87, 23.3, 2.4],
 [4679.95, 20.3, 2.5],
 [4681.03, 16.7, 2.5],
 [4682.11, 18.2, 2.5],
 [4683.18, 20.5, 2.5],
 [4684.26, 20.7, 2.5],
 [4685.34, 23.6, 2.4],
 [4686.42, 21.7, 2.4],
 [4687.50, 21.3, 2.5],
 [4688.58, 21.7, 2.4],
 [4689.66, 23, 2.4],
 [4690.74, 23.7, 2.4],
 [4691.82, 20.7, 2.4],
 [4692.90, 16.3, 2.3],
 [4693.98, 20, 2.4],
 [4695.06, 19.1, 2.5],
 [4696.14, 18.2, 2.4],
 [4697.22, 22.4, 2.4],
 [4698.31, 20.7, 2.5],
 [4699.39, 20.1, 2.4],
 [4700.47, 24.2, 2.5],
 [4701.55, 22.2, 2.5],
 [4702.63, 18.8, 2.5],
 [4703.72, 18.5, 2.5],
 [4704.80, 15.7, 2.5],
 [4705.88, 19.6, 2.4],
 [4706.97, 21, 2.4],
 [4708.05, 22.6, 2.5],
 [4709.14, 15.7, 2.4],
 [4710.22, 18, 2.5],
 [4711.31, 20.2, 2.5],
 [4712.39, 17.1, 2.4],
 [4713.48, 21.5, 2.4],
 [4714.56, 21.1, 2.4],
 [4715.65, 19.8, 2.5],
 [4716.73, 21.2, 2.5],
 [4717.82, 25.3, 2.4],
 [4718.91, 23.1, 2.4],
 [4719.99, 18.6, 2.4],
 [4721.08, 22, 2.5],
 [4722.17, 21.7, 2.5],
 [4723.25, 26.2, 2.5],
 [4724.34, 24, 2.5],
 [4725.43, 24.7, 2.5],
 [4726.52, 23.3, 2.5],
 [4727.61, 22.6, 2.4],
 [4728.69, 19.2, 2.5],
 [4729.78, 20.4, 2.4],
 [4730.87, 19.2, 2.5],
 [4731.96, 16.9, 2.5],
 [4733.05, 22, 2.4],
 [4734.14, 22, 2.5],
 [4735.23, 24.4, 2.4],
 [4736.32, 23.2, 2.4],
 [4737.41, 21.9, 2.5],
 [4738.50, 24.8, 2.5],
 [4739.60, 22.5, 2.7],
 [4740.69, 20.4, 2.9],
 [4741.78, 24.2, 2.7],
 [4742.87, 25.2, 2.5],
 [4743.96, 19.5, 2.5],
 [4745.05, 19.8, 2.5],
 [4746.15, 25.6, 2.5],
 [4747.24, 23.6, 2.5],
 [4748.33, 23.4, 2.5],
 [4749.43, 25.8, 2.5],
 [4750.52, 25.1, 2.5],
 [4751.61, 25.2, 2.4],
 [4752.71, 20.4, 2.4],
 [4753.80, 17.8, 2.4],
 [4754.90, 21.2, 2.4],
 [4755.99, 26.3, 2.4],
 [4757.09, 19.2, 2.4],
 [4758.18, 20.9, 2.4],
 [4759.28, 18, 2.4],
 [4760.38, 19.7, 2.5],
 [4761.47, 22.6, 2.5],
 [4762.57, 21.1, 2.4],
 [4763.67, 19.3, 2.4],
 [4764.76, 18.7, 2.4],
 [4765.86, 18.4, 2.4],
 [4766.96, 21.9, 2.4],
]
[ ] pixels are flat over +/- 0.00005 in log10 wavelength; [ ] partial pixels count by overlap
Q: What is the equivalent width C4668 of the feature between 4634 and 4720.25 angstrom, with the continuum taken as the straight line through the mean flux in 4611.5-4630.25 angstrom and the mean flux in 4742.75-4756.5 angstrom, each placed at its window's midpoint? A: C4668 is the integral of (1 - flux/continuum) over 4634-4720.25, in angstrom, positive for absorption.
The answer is 6.1 angstrom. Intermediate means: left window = 21.4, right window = 22.9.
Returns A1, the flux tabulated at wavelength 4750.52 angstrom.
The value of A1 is 25.1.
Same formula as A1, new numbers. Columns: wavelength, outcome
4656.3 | 21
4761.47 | 22.6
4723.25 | 26.2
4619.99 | 21.1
